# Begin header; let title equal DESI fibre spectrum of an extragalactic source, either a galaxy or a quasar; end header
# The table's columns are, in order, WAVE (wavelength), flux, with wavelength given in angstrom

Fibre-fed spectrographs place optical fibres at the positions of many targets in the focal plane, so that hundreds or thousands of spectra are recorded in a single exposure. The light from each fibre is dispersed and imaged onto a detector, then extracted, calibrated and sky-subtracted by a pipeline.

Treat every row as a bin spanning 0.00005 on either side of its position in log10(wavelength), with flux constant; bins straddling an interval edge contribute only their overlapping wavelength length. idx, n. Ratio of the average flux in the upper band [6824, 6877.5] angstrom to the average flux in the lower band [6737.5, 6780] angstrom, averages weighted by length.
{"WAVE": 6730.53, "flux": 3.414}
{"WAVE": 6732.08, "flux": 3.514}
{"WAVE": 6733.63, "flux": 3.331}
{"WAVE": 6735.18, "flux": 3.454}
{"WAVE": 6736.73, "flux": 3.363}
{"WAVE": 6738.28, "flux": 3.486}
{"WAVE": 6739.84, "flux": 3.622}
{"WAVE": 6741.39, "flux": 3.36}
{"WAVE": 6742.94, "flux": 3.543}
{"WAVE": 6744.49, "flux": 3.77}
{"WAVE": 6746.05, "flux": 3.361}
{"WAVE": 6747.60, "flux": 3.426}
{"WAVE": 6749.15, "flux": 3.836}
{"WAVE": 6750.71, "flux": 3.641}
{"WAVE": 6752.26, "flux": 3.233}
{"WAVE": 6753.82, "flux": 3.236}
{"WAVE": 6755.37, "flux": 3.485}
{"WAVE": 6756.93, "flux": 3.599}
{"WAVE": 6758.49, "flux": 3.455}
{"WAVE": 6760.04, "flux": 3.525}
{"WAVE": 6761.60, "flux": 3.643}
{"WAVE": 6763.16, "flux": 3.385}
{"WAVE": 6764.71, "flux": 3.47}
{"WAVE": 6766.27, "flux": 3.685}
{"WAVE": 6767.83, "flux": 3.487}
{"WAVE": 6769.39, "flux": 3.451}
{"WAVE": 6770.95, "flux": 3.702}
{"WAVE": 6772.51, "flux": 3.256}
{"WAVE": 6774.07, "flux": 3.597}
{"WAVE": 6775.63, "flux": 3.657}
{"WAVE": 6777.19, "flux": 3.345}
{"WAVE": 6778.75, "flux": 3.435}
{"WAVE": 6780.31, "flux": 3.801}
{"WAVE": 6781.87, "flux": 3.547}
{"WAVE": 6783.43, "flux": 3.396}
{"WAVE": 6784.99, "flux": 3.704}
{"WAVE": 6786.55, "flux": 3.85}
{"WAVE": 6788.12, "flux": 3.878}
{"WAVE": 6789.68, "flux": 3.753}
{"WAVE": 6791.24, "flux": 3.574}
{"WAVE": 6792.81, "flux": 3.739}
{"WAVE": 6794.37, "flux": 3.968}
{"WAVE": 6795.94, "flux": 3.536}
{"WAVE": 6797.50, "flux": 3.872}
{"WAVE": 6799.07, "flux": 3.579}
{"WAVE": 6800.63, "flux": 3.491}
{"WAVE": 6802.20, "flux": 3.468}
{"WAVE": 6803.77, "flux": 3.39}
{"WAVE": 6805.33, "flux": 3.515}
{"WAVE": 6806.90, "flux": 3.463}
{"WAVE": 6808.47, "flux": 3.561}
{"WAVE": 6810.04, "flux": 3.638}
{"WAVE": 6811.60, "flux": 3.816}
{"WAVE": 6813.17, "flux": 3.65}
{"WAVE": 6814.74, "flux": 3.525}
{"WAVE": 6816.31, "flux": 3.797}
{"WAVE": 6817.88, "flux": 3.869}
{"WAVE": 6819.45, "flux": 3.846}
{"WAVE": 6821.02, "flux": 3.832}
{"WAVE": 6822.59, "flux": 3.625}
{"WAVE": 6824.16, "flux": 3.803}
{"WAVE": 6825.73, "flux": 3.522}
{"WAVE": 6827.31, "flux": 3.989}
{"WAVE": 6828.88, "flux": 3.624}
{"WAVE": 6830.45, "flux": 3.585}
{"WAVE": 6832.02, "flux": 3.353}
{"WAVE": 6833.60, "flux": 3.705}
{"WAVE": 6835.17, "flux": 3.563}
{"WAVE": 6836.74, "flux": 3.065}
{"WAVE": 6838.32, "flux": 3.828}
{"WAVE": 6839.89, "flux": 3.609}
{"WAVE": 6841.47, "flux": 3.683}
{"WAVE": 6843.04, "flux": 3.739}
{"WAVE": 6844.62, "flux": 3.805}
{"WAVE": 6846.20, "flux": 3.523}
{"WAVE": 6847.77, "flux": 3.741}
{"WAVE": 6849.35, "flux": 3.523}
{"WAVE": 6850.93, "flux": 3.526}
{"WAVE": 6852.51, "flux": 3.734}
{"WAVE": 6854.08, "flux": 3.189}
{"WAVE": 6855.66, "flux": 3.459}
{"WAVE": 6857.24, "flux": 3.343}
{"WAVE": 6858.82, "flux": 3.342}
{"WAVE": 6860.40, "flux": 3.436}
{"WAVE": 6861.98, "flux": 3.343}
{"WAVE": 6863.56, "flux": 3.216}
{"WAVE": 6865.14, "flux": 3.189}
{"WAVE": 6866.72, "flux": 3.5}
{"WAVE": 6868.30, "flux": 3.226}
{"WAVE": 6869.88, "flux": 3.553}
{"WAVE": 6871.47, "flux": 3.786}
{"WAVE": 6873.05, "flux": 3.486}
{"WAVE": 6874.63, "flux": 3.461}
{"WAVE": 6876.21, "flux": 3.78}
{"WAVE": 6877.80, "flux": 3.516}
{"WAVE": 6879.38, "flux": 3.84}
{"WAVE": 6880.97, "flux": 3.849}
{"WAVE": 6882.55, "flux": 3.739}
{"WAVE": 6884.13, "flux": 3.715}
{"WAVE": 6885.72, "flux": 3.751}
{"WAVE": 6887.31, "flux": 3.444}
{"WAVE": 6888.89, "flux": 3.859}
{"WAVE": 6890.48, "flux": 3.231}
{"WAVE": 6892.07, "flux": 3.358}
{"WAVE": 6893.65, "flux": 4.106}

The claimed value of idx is 1.0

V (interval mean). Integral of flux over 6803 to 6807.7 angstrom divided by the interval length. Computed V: 3.46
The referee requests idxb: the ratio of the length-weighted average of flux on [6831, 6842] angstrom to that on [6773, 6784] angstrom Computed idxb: 1.00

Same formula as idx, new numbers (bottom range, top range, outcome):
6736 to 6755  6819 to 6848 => 1.05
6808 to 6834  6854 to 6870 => 0.91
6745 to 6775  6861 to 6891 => 1.02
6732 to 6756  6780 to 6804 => 1.05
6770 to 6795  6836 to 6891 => 0.98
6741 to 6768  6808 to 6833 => 1.05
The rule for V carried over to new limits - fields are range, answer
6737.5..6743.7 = 3.5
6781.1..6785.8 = 3.56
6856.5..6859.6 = 3.34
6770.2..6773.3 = 3.48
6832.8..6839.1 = 3.54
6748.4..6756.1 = 3.48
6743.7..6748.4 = 3.52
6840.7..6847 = 3.69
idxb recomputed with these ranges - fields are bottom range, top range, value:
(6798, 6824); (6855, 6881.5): 0.96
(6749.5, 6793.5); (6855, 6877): 0.97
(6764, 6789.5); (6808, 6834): 1.03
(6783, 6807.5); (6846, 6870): 0.94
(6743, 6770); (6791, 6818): 1.03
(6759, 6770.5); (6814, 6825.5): 1.06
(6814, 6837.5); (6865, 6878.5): 0.96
